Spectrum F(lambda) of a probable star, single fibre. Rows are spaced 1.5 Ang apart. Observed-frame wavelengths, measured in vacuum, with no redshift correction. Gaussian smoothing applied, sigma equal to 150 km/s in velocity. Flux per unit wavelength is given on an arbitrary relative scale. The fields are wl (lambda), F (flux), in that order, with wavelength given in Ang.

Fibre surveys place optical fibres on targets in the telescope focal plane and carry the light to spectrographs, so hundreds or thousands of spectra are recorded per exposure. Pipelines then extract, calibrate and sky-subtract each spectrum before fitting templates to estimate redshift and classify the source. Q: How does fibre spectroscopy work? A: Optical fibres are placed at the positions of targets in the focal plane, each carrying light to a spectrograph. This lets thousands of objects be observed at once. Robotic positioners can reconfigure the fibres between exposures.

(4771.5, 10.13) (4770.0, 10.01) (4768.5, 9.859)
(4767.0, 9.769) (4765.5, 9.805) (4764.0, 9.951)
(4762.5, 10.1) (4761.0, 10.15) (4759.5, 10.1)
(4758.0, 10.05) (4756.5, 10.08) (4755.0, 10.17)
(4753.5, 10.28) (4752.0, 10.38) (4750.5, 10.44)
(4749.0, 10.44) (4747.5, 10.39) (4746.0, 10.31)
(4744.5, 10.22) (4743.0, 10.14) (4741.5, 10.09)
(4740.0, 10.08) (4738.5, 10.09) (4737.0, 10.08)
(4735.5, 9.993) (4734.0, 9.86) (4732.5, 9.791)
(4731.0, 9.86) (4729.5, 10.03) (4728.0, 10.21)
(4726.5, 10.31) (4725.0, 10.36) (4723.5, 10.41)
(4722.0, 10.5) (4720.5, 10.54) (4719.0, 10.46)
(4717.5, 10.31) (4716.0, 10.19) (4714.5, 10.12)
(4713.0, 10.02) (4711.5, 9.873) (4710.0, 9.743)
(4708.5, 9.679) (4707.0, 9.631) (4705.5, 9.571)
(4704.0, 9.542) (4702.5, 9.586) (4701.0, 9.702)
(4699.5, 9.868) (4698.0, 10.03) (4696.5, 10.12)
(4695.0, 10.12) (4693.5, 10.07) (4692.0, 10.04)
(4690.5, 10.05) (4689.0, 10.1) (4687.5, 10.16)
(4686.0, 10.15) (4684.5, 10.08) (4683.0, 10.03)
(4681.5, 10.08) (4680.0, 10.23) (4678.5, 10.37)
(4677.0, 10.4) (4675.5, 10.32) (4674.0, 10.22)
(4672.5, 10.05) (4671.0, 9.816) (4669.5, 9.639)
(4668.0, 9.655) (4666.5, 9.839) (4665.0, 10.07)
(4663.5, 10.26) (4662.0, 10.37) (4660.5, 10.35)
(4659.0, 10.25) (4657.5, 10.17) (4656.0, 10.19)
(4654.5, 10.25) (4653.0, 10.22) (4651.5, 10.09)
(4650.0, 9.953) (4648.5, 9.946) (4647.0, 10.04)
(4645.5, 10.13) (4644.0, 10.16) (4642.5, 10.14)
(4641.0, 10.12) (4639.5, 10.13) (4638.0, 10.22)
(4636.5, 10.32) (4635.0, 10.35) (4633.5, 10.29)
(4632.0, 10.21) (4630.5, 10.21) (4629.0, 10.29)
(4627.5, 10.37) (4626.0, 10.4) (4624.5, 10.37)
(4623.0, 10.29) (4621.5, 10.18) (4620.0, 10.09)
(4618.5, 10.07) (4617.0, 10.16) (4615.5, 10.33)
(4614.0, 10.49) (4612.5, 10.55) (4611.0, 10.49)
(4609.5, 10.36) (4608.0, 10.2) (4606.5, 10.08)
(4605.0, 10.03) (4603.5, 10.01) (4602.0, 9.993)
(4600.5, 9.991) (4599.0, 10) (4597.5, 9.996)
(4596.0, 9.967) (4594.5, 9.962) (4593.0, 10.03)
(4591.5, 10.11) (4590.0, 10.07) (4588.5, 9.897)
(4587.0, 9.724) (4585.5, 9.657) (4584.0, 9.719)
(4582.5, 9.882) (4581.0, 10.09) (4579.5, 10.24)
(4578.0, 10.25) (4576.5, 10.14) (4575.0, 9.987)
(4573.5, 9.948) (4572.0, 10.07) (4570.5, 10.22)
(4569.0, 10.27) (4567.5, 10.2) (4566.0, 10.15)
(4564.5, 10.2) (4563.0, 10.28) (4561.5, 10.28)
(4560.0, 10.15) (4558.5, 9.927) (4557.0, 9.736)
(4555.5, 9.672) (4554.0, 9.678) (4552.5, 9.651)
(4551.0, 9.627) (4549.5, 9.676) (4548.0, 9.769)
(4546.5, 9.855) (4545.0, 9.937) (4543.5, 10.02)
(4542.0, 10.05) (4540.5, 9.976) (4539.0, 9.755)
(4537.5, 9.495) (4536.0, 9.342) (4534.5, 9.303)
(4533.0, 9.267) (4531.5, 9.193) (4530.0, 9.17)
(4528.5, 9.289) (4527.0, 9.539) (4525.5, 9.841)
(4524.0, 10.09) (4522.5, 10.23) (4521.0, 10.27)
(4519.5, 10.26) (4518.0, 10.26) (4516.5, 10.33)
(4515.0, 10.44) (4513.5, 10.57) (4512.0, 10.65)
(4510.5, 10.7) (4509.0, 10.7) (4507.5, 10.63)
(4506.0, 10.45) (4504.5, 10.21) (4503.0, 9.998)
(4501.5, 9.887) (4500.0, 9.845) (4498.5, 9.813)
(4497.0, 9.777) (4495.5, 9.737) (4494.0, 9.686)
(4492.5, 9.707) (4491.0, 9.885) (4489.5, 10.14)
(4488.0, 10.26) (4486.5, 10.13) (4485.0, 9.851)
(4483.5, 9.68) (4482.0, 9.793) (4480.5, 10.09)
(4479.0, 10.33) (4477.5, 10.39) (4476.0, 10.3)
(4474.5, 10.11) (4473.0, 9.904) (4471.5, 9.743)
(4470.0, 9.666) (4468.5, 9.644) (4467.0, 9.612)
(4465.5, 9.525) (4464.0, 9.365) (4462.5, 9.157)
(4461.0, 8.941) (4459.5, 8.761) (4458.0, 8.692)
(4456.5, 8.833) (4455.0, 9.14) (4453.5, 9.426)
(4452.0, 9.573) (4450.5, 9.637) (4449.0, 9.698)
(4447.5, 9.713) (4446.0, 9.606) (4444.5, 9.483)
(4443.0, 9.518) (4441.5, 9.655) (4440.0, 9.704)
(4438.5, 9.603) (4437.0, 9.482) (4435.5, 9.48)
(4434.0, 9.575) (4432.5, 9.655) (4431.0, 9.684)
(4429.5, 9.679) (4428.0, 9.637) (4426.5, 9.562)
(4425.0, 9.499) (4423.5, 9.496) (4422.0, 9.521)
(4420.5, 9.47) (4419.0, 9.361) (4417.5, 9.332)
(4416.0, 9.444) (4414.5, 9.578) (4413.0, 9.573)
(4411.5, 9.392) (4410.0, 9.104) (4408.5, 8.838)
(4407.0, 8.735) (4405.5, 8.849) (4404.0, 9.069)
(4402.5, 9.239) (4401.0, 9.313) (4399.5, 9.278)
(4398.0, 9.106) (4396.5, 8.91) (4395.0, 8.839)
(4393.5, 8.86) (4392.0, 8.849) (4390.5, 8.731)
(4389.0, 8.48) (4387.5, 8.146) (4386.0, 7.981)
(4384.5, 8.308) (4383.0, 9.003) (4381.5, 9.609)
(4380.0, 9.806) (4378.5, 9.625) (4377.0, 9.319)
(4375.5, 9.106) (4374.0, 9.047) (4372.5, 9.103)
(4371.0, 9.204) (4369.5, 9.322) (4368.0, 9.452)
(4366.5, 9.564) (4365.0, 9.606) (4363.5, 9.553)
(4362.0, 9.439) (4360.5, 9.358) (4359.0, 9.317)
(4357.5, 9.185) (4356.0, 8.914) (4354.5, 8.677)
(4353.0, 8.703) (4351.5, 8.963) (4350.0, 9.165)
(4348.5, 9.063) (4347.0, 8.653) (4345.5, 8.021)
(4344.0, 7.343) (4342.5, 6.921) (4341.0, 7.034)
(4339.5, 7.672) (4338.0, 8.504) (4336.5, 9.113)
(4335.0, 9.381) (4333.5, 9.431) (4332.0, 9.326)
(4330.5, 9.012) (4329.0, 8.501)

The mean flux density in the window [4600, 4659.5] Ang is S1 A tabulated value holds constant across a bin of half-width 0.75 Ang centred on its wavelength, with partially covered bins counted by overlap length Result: 10.2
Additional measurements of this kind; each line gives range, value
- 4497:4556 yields 9.93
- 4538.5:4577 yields 9.97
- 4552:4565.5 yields 9.96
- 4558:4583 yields 10.1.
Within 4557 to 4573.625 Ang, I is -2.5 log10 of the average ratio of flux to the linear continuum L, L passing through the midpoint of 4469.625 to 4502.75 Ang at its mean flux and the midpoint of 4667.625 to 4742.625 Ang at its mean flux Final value -0.02 mag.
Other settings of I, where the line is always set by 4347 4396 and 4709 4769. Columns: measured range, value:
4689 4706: 0.01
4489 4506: -0.05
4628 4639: -0.05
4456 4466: 0.03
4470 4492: -0.07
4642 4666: -0.03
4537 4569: -0.04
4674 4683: -0.03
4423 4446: -0.04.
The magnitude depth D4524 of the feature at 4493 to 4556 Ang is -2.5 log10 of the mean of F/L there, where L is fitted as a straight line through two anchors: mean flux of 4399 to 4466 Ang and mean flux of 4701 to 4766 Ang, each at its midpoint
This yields -0.04 mag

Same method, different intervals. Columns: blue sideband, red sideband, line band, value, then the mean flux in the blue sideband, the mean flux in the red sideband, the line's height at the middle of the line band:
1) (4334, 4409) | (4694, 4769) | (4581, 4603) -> -0.04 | 8.89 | 10.1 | 9.61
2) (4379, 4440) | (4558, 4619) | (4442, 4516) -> -0.03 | 9.21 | 10.1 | 9.56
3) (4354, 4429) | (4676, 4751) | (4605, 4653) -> -0.04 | 9.18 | 10.1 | 9.85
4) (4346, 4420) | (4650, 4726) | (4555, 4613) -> -0.04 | 9.1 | 10.1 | 9.74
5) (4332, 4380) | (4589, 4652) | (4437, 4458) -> -0.01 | 8.92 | 10.2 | 9.35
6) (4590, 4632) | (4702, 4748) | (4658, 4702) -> 0.00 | 10.2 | 10.1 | 10.1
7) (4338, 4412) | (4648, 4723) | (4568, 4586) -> -0.04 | 8.89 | 10.1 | 9.65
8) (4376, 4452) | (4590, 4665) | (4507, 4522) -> -0.08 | 9.28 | 10.2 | 9.71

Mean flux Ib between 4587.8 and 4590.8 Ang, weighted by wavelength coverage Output 9.99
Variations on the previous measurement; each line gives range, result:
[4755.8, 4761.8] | 10.1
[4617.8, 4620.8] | 10.1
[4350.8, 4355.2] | 8.78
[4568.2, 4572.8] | 10.2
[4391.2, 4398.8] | 8.91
